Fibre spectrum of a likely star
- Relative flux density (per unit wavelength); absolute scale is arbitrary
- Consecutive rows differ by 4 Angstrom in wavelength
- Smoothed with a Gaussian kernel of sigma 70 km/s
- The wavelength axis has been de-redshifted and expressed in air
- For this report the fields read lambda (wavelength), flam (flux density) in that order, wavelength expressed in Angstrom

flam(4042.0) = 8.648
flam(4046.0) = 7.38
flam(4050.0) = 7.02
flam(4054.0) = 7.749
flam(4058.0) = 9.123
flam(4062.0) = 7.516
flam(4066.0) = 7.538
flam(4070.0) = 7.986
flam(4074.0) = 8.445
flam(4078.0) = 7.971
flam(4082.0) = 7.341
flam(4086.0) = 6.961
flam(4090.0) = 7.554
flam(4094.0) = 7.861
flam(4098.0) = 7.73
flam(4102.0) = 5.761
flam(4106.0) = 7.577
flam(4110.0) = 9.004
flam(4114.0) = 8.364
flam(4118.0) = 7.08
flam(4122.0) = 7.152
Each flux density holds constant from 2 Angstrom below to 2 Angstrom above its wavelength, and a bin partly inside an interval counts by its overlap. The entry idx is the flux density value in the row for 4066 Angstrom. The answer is 7.538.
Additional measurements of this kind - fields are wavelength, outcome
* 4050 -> 7.02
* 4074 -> 8.445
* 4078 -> 7.971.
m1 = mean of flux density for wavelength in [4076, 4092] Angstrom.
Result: 7.46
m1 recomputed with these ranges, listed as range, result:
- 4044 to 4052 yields 7.2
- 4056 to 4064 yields 8.32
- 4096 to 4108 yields 7.02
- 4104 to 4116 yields 8.31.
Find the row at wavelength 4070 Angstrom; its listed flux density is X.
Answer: 7.986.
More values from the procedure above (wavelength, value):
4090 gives 7.554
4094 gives 7.861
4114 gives 8.364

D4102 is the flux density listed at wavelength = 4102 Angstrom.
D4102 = 5.761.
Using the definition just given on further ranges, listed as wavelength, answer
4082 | 7.341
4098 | 7.73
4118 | 7.08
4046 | 7.38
